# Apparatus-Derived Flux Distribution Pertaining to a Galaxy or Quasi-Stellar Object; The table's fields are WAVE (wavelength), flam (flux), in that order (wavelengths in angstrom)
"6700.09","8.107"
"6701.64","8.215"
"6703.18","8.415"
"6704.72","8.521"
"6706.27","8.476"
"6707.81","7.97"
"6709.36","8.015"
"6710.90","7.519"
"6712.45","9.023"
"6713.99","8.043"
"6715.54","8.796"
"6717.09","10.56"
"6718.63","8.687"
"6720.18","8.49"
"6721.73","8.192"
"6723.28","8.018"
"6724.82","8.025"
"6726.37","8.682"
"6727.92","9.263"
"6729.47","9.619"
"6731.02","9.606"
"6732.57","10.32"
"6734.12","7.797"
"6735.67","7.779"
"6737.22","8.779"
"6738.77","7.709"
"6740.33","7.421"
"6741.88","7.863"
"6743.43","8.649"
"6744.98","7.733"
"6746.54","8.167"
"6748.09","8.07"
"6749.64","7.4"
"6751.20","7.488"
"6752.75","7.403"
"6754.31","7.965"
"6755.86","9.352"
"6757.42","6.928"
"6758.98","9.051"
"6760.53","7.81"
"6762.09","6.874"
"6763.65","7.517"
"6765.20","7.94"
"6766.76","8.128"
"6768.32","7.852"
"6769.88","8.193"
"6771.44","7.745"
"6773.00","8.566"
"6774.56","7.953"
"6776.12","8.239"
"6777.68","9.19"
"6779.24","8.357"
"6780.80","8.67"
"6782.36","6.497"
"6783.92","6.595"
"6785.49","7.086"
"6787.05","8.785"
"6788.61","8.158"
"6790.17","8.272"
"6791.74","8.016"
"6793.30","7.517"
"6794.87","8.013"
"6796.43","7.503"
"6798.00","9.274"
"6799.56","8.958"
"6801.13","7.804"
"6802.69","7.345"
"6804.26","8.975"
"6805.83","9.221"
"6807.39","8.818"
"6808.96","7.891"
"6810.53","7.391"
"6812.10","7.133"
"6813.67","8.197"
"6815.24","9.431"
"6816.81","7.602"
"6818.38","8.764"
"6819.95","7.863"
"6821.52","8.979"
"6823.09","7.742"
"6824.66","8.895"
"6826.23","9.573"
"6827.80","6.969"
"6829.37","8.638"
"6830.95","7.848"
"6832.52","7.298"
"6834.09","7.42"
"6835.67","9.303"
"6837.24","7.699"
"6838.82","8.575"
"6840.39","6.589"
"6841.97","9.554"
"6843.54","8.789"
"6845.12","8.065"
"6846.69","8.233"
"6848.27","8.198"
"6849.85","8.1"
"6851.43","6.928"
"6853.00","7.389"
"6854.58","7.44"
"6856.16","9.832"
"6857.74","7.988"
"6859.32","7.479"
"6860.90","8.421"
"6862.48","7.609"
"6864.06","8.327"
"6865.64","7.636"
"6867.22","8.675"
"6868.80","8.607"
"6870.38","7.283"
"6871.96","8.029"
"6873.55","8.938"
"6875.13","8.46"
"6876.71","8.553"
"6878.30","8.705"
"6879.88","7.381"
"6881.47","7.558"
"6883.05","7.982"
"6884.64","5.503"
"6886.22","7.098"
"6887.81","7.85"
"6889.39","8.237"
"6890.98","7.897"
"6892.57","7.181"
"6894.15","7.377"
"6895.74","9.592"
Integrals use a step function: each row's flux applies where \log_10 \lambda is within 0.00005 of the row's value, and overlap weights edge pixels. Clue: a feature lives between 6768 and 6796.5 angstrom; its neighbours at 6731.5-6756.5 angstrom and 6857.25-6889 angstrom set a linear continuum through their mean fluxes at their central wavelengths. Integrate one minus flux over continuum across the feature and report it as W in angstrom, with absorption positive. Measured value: 0.3 angstrom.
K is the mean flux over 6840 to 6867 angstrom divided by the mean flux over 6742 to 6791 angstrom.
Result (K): 1.01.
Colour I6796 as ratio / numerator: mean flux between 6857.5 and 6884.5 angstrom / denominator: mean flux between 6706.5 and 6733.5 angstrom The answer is 0.9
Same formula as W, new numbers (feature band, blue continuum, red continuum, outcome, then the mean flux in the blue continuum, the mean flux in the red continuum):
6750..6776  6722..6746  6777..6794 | 0.75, 8.47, 7.92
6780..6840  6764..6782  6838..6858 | 0.38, 8.2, 8.13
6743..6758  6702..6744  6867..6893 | 0.89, 8.52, 7.87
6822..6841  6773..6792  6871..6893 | -0.39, 8.01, 7.82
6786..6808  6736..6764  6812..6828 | -0.23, 7.9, 8.39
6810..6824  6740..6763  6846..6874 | -0.28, 7.89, 8.05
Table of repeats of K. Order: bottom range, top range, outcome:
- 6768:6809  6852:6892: 0.98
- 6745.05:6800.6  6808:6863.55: 1.02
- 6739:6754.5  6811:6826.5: 1.07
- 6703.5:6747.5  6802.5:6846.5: 0.97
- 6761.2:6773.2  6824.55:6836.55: 1.05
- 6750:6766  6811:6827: 1.07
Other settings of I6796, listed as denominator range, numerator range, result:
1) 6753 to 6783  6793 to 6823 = 1.03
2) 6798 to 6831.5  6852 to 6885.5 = 0.96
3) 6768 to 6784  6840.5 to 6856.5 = 1.01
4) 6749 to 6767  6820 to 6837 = 1.05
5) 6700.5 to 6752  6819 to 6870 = 0.97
